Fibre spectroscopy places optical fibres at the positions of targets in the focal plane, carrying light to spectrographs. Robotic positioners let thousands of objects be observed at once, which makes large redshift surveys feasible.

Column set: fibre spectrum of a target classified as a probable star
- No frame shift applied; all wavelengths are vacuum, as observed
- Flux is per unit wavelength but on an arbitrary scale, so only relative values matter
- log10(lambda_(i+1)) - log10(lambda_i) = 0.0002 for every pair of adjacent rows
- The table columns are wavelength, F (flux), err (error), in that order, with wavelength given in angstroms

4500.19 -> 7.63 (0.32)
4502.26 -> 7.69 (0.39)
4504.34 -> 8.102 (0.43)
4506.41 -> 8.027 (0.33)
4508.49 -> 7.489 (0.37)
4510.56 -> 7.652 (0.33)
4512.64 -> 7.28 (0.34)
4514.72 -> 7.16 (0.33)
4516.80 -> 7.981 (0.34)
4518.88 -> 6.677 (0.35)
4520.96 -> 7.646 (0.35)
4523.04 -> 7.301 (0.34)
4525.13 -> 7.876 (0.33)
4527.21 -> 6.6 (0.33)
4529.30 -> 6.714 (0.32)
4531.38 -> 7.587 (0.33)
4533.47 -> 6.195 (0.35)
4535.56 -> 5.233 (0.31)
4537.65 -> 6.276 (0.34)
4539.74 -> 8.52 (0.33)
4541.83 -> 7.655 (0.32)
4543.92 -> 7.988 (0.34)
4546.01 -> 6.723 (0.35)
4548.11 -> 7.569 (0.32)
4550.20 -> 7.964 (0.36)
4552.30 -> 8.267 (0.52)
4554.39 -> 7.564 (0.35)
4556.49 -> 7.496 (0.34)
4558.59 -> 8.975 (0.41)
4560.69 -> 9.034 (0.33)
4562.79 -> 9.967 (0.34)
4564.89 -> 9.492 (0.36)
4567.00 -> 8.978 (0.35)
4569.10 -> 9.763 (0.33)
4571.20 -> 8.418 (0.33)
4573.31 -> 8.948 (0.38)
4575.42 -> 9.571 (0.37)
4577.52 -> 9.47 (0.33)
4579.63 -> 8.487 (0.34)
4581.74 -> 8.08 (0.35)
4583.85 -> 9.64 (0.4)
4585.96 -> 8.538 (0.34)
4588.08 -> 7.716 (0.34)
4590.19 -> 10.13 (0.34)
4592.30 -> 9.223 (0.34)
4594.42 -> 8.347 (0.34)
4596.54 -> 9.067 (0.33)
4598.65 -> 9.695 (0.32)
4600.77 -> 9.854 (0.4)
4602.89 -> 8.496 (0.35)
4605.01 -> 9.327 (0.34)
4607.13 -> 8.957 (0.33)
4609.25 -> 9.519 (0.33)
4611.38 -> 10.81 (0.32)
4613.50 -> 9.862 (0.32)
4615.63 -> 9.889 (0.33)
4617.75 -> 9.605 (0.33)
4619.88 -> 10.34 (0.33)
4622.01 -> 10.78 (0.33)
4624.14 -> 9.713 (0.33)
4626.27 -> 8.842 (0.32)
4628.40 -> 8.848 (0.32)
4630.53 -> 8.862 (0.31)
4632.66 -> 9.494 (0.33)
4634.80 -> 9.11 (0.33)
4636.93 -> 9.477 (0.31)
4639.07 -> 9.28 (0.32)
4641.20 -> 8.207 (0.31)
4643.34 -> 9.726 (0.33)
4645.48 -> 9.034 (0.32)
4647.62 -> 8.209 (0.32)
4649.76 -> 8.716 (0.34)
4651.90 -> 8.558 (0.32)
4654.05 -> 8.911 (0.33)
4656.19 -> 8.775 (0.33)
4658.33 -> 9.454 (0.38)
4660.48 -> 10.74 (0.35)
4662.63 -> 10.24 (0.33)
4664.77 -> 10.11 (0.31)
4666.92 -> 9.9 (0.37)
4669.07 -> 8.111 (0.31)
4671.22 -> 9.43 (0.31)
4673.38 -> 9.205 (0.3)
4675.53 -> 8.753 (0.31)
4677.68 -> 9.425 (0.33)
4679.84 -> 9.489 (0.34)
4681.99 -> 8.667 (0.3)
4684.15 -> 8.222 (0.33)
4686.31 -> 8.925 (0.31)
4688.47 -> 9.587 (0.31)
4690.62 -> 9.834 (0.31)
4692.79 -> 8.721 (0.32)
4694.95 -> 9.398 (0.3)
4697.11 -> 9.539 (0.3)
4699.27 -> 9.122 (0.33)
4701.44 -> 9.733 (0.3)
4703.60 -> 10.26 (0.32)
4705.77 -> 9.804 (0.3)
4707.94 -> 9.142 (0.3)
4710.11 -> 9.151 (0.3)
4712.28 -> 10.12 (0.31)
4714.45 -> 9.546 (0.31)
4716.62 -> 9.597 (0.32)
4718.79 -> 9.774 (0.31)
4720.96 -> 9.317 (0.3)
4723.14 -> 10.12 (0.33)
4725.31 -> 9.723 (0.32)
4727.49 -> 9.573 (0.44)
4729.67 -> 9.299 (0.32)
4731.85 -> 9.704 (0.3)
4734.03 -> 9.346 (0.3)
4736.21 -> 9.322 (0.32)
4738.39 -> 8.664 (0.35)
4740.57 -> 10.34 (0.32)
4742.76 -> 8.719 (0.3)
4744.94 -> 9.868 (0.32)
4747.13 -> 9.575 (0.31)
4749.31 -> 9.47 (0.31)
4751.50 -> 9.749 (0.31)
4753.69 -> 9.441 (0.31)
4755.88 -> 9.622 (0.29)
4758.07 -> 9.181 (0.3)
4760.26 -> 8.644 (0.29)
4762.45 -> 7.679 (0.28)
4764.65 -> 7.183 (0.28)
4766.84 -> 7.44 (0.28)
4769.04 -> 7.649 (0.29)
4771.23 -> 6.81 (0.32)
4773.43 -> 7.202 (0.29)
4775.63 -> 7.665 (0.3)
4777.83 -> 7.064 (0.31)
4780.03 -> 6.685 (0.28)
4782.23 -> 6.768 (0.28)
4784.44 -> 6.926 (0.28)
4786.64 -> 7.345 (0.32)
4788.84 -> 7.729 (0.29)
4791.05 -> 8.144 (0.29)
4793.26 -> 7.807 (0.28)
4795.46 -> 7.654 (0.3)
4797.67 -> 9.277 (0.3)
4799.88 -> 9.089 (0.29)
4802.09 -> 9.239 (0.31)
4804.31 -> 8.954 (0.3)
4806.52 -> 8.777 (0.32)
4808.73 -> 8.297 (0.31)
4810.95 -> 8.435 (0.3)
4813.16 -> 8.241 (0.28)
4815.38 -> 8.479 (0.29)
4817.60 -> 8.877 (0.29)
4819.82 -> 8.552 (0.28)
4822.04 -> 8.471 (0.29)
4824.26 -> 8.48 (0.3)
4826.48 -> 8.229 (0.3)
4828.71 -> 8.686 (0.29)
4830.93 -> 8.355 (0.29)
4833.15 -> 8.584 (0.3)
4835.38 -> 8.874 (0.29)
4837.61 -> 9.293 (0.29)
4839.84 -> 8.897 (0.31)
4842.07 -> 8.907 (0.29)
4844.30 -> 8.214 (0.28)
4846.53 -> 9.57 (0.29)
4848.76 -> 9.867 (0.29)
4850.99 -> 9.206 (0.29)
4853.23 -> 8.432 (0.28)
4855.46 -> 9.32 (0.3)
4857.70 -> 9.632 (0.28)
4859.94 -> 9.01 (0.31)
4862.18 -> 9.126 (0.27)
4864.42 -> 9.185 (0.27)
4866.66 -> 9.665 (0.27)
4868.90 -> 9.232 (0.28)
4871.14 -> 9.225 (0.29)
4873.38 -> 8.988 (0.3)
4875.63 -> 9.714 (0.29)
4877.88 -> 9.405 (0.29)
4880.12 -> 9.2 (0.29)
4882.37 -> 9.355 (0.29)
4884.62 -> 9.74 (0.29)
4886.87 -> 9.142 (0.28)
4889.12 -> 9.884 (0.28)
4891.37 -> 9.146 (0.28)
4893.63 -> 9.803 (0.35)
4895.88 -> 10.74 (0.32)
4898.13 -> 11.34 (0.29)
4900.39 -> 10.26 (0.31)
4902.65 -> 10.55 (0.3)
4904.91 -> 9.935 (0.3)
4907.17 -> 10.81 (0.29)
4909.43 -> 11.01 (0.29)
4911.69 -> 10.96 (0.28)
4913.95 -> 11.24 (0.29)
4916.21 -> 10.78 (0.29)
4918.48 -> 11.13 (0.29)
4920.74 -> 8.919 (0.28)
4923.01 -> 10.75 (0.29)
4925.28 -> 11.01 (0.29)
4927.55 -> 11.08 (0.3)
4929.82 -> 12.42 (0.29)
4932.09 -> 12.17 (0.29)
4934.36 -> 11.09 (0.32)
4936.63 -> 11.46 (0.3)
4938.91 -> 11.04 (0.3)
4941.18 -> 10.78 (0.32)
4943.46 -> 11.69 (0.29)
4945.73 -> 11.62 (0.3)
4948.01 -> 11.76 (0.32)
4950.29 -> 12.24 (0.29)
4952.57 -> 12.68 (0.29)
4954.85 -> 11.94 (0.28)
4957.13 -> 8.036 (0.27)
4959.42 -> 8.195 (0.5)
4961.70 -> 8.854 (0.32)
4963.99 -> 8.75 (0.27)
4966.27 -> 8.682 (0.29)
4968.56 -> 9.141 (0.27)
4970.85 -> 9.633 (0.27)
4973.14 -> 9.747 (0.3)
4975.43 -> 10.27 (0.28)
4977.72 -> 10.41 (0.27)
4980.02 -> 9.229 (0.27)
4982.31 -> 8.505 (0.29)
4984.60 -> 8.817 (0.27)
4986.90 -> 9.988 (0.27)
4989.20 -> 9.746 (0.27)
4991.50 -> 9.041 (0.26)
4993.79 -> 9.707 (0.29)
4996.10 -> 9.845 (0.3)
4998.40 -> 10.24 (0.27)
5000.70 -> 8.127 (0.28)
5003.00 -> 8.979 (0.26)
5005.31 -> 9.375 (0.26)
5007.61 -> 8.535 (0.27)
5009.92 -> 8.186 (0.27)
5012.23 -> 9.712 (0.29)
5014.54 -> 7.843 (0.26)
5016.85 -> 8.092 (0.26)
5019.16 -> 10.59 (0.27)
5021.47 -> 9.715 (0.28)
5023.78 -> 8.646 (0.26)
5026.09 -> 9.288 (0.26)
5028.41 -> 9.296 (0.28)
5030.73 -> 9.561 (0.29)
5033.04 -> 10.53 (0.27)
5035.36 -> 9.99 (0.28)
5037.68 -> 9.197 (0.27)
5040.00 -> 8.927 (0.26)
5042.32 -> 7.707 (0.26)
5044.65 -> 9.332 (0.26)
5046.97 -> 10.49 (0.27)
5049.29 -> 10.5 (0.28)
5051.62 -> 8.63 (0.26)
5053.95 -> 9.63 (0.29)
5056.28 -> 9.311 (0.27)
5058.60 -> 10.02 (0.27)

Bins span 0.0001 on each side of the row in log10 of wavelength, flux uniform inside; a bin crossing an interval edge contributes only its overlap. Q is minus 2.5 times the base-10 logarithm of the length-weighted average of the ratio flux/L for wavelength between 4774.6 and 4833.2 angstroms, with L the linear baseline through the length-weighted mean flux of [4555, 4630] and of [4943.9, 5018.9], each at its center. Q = 0.16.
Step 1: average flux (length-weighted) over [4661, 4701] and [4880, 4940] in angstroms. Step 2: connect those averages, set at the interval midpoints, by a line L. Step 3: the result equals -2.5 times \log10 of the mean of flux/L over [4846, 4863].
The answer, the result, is 0.11 mag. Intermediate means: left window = 9.29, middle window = 9.26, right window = 10.6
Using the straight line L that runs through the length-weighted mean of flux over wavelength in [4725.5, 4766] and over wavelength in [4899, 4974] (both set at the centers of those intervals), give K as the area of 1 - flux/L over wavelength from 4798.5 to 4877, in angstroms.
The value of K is 7.6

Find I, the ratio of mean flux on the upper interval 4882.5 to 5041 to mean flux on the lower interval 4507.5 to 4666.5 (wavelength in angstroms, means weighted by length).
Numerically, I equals 1.2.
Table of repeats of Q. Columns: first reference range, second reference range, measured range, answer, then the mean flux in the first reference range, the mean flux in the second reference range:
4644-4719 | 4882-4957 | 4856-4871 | 0.13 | 9.32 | 10.8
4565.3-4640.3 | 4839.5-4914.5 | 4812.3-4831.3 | 0.13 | 9.29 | 9.67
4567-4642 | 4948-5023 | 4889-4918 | -0.12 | 9.27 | 9.49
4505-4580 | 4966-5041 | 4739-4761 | -0.11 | 7.9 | 9.33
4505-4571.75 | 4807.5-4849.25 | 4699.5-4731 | -0.16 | 7.75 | 8.68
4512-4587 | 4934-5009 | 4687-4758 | -0.09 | 8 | 9.92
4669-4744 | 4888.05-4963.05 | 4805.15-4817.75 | 0.18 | 9.38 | 10.8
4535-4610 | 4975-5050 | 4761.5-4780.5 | 0.22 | 8.6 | 9.33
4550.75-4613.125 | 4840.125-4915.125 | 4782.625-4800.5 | 0.20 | 9.03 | 9.69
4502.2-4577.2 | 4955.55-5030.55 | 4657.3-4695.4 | -0.13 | 7.86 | 9.18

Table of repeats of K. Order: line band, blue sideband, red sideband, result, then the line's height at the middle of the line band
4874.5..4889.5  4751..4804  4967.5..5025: -1.50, 8.61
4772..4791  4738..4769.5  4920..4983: 3.97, 9.13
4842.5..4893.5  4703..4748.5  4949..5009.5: 1.42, 9.56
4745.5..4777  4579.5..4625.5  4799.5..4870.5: 2.27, 9.04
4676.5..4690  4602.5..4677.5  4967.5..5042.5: 0.40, 9.35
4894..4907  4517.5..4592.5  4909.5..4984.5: -0.42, 10.2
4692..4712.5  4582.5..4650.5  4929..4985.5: 0.16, 9.56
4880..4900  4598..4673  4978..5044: -1.29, 9.27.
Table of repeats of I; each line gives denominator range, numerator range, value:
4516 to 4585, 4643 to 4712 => 1.16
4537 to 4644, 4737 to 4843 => 0.94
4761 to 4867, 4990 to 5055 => 1.11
